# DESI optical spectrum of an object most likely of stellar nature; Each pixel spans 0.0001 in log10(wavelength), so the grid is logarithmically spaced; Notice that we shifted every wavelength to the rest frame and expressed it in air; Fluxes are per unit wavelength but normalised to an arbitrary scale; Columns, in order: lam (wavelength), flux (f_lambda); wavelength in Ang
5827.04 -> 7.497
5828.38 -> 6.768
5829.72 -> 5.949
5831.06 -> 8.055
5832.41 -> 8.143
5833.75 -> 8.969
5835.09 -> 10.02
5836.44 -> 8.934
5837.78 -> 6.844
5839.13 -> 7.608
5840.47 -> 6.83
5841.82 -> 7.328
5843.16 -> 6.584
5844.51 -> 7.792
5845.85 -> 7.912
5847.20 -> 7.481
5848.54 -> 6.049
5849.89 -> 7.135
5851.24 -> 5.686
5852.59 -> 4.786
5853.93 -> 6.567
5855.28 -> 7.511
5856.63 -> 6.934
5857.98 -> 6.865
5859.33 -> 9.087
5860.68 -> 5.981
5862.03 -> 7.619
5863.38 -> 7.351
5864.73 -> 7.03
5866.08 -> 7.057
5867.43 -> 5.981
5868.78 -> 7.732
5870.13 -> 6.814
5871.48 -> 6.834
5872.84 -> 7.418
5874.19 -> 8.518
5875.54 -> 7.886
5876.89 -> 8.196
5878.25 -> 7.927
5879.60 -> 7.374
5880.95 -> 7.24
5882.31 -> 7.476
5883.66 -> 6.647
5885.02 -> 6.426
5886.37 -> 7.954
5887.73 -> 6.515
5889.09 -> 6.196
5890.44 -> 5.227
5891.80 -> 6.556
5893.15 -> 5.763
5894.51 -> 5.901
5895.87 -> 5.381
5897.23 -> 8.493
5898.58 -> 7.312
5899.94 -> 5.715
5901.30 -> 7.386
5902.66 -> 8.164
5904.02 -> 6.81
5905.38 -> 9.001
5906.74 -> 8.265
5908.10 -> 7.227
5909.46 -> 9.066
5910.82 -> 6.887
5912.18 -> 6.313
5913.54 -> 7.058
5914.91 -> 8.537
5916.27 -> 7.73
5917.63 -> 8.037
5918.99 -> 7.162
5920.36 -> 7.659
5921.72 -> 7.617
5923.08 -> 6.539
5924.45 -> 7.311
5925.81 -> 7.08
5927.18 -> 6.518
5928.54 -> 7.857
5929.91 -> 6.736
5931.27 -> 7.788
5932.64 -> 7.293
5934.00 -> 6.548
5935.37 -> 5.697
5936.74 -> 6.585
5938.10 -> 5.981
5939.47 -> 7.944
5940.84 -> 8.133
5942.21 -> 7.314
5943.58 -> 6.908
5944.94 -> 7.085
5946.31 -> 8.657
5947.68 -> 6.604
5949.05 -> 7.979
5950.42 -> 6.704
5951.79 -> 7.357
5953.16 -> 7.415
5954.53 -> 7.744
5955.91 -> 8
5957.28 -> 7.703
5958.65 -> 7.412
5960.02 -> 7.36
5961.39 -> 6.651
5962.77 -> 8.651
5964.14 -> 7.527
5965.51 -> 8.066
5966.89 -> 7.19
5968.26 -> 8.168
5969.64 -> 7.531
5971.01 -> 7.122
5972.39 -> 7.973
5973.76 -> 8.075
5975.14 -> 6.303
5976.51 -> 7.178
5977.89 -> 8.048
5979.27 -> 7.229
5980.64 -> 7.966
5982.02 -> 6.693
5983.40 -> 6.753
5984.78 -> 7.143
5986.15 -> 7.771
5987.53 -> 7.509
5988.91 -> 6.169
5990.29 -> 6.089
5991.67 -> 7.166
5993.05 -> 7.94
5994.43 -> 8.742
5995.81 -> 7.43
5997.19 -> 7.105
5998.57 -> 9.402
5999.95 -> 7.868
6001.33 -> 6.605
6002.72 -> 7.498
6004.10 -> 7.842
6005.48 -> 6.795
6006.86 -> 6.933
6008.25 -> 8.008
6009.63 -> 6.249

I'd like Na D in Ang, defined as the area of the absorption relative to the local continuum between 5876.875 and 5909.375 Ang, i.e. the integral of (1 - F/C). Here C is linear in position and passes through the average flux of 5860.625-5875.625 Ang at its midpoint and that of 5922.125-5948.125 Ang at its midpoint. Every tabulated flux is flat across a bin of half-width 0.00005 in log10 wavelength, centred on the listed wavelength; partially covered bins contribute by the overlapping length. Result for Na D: 0.5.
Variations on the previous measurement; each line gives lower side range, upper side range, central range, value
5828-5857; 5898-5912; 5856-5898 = 2.1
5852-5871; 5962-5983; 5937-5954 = 0.2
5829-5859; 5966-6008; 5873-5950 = 1.4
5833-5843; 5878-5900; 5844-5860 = 1.4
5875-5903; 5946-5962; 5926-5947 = 0.5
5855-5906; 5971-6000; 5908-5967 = -0.6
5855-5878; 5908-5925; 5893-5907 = 0.6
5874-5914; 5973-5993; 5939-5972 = -1.8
